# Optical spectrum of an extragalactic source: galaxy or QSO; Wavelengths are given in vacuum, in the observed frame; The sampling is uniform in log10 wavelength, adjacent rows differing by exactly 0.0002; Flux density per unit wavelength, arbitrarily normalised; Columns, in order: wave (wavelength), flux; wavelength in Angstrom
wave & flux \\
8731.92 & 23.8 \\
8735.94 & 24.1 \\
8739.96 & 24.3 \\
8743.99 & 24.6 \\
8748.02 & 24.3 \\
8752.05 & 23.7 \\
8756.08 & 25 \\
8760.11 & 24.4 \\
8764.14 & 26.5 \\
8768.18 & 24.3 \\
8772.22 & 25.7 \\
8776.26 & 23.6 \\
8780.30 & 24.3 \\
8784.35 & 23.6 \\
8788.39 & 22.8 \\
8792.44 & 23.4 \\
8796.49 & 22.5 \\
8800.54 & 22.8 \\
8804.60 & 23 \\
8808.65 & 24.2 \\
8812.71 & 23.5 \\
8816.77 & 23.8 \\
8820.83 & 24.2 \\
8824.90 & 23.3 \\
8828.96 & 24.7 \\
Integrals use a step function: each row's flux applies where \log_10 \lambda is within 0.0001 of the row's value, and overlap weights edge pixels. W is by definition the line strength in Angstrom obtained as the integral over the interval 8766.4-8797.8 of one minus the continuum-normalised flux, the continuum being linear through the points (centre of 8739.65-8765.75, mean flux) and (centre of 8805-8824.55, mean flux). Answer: 0.6 Angstrom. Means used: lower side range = 24.7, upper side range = 23.8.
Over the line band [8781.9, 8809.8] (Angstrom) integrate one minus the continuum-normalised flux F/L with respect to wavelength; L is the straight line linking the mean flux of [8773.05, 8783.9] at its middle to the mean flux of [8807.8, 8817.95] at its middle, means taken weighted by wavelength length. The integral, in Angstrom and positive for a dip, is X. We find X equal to 0.9 Angstrom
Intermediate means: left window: 24.1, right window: 23.8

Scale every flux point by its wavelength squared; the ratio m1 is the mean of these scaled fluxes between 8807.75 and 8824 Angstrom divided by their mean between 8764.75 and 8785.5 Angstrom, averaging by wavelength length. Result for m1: 0.98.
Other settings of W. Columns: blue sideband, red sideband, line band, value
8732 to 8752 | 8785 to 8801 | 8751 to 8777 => -1.3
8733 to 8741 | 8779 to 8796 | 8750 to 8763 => -0.4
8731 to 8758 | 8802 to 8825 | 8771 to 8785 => -0.2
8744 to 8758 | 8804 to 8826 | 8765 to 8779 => -0.3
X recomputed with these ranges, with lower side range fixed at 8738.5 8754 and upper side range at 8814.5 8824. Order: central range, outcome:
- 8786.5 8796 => 0.40 Angstrom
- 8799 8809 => 0.31 Angstrom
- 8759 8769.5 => -0.45 Angstrom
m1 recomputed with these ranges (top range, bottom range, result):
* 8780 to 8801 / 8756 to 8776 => 0.93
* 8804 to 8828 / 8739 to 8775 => 0.97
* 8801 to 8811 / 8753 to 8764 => 0.95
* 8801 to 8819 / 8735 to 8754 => 0.99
